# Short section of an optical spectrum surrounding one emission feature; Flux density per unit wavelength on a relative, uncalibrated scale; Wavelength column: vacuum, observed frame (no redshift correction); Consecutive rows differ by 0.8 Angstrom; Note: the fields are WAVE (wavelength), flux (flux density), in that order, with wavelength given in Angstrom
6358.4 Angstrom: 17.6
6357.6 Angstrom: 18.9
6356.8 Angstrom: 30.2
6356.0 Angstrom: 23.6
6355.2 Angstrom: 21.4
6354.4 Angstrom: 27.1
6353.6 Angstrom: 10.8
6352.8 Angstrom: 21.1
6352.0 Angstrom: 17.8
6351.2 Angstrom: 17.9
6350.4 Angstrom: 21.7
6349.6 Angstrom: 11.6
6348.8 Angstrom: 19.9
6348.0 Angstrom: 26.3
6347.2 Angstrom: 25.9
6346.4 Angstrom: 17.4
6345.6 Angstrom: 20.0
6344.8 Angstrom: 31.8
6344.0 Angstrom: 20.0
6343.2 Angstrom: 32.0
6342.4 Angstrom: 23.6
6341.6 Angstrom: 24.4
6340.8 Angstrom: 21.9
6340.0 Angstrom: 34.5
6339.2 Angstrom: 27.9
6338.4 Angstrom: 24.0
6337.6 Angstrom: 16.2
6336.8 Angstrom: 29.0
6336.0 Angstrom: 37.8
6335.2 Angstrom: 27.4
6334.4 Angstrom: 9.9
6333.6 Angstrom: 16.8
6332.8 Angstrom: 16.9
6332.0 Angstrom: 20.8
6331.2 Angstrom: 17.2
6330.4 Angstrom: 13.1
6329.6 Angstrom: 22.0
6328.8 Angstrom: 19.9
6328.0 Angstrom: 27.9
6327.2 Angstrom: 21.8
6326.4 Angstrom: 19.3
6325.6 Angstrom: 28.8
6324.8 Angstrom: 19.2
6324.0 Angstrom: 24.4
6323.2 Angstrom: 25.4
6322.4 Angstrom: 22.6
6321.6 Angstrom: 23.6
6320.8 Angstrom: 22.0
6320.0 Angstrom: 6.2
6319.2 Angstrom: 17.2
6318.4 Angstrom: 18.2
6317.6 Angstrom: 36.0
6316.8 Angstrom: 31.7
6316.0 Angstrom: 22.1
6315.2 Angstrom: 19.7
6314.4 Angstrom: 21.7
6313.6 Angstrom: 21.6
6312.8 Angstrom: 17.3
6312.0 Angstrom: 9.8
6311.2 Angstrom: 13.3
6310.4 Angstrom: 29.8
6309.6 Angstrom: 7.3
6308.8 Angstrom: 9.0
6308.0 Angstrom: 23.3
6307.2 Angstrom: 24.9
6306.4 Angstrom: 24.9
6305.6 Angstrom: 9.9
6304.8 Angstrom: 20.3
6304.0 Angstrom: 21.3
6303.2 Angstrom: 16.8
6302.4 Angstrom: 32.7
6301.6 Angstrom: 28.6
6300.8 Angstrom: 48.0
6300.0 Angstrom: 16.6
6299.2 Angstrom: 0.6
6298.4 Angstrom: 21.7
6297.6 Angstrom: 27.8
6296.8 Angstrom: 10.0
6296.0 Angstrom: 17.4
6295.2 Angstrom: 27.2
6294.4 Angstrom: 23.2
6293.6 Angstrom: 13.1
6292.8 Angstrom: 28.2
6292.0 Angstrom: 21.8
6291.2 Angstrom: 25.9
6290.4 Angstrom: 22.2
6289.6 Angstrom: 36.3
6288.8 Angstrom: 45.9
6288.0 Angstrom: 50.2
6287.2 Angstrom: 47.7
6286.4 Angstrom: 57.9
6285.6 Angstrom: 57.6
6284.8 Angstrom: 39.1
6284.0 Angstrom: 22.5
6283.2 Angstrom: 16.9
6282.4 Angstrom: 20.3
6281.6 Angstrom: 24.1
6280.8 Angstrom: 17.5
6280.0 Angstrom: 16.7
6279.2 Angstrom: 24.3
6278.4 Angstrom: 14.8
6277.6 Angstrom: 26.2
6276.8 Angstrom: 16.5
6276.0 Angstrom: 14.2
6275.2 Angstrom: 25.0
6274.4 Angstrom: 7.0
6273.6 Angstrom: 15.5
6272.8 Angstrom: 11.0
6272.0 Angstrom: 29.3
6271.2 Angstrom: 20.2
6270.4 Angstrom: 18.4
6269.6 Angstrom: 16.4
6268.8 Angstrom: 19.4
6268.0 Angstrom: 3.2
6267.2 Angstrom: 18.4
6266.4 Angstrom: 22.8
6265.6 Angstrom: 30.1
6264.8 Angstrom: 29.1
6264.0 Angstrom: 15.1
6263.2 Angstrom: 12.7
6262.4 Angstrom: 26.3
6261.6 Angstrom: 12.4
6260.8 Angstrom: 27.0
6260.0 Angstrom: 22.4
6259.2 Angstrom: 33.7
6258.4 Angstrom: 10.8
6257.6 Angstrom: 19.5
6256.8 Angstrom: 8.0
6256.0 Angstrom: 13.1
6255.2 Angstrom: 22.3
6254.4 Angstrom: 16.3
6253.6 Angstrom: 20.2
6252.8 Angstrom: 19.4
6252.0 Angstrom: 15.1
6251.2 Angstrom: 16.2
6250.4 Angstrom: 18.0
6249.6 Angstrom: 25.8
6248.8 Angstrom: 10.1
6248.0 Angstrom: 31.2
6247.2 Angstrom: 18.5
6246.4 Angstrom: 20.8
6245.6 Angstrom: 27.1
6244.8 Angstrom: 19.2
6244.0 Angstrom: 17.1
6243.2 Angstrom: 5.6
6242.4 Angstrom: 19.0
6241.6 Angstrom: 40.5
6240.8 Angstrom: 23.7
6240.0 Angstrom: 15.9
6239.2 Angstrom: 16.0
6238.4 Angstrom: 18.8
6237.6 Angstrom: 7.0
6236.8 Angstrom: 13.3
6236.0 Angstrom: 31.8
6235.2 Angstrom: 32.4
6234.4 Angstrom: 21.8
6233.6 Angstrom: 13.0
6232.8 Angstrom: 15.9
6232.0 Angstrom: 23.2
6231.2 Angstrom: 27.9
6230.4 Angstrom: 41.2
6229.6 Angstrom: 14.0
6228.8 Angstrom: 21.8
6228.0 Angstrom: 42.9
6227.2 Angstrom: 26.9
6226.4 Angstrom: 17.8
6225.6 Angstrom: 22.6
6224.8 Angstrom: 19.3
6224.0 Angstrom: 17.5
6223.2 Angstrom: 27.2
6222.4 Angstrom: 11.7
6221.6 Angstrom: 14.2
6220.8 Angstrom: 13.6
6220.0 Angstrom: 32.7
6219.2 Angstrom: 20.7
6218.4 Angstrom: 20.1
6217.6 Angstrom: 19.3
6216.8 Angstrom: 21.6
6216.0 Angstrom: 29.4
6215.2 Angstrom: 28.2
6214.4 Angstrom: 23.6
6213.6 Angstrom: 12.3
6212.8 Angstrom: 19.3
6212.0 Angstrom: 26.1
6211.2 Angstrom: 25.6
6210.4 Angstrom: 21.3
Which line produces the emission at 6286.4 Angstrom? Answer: H-beta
